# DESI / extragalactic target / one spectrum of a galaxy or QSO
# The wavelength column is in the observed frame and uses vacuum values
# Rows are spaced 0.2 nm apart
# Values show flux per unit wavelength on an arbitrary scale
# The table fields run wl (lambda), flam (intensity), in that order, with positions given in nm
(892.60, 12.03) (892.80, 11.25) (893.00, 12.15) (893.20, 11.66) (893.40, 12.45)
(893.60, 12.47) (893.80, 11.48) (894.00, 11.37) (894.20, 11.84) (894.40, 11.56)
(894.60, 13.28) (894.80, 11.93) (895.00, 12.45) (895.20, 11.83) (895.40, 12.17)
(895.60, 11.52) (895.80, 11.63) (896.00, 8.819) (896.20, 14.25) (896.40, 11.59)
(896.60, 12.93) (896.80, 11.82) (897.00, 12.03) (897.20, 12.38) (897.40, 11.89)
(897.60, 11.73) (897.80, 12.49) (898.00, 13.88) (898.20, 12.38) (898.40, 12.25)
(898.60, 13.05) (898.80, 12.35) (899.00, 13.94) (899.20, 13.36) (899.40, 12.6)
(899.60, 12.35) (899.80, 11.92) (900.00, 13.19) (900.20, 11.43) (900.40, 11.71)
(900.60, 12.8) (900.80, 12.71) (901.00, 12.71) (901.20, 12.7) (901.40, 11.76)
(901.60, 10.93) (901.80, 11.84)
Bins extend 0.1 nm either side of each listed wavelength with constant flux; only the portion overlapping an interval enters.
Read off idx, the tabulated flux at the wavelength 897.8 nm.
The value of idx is 12.49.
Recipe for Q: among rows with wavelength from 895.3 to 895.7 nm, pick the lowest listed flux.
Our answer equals 11.52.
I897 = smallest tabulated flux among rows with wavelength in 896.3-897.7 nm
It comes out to 11.59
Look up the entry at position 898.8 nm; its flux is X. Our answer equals 12.35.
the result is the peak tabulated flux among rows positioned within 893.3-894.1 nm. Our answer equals 12.47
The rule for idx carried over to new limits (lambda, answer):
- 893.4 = 12.45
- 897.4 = 11.89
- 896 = 8.819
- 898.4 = 12.25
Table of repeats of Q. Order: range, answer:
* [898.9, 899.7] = 12.35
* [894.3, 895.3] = 11.56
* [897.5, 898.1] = 11.73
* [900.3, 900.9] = 11.71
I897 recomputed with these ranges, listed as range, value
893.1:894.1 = 11.37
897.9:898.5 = 12.25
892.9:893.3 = 11.66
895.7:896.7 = 8.819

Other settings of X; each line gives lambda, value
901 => 12.71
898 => 13.88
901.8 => 11.84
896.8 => 11.82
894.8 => 11.93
